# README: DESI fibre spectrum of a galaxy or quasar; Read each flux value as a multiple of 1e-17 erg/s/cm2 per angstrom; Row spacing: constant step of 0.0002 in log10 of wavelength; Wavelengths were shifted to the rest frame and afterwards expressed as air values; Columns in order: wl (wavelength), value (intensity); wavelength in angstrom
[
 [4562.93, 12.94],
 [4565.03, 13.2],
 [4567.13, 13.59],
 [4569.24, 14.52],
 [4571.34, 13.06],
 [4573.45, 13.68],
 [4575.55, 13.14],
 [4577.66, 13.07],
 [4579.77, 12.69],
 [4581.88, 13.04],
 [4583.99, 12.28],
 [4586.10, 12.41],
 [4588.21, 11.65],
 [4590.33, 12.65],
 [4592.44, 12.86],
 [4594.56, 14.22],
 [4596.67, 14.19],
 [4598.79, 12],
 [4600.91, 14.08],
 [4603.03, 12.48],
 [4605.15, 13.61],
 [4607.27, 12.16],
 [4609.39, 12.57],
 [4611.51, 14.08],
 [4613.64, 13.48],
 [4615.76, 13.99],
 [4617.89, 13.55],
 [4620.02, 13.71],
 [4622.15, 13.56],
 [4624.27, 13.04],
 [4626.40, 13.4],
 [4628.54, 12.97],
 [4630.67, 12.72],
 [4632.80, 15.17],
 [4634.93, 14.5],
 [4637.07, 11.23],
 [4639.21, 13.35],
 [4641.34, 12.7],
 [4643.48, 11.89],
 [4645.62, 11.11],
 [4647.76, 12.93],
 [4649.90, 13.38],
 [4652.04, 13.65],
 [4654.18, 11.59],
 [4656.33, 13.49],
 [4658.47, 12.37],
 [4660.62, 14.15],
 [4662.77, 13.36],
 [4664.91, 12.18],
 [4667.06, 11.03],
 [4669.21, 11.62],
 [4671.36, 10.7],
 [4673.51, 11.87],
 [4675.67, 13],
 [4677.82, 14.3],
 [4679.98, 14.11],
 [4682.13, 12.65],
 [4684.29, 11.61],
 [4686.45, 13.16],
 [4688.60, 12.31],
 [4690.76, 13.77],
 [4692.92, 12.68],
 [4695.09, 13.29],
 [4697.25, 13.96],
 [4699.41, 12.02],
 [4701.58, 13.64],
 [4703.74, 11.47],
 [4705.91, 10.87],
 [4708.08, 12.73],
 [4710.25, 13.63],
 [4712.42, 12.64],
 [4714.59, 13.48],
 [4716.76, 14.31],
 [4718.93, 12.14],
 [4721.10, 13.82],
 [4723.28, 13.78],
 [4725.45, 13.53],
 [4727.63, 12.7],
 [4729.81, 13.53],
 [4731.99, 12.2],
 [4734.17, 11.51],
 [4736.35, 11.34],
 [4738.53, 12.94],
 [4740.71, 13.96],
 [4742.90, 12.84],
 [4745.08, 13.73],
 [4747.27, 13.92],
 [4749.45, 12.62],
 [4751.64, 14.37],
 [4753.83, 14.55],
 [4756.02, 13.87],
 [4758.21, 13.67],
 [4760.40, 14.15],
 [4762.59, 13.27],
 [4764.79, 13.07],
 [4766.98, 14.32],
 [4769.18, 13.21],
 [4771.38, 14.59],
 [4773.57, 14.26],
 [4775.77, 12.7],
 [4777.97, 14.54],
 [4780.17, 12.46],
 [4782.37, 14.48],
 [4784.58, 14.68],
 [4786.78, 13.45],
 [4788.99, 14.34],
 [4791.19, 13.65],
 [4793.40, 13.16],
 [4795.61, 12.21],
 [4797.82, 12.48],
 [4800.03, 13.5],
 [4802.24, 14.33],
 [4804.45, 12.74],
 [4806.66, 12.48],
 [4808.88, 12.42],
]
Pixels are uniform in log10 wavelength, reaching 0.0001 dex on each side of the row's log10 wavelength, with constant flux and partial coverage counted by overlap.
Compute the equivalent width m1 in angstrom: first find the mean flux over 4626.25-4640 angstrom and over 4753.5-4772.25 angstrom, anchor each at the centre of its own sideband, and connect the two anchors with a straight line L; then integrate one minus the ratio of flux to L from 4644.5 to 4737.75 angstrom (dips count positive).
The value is 5.5 angstrom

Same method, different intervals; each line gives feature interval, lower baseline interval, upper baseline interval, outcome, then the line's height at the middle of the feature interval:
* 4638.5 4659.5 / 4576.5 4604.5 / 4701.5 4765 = 0.59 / 13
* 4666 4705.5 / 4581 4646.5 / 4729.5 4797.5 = 1.96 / 13.3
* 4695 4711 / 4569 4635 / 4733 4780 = 0.89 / 13.4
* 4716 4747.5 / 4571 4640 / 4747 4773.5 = 1.50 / 13.7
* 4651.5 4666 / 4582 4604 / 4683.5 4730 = -0.02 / 12.9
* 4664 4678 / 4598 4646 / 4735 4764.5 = 1.37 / 13.3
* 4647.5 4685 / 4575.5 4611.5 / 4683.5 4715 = 0.38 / 12.8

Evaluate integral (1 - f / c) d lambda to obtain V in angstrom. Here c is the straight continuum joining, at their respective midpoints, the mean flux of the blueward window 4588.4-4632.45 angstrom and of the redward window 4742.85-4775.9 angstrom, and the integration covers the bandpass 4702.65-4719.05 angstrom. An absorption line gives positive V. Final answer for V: 1.1 angstrom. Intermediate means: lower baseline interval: 13.3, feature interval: 12.7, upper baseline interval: 13.8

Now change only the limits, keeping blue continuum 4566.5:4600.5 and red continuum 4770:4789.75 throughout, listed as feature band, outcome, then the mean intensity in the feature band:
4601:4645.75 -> 0.26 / 13.2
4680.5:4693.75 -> 0.75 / 12.8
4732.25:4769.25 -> 1.20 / 13.4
